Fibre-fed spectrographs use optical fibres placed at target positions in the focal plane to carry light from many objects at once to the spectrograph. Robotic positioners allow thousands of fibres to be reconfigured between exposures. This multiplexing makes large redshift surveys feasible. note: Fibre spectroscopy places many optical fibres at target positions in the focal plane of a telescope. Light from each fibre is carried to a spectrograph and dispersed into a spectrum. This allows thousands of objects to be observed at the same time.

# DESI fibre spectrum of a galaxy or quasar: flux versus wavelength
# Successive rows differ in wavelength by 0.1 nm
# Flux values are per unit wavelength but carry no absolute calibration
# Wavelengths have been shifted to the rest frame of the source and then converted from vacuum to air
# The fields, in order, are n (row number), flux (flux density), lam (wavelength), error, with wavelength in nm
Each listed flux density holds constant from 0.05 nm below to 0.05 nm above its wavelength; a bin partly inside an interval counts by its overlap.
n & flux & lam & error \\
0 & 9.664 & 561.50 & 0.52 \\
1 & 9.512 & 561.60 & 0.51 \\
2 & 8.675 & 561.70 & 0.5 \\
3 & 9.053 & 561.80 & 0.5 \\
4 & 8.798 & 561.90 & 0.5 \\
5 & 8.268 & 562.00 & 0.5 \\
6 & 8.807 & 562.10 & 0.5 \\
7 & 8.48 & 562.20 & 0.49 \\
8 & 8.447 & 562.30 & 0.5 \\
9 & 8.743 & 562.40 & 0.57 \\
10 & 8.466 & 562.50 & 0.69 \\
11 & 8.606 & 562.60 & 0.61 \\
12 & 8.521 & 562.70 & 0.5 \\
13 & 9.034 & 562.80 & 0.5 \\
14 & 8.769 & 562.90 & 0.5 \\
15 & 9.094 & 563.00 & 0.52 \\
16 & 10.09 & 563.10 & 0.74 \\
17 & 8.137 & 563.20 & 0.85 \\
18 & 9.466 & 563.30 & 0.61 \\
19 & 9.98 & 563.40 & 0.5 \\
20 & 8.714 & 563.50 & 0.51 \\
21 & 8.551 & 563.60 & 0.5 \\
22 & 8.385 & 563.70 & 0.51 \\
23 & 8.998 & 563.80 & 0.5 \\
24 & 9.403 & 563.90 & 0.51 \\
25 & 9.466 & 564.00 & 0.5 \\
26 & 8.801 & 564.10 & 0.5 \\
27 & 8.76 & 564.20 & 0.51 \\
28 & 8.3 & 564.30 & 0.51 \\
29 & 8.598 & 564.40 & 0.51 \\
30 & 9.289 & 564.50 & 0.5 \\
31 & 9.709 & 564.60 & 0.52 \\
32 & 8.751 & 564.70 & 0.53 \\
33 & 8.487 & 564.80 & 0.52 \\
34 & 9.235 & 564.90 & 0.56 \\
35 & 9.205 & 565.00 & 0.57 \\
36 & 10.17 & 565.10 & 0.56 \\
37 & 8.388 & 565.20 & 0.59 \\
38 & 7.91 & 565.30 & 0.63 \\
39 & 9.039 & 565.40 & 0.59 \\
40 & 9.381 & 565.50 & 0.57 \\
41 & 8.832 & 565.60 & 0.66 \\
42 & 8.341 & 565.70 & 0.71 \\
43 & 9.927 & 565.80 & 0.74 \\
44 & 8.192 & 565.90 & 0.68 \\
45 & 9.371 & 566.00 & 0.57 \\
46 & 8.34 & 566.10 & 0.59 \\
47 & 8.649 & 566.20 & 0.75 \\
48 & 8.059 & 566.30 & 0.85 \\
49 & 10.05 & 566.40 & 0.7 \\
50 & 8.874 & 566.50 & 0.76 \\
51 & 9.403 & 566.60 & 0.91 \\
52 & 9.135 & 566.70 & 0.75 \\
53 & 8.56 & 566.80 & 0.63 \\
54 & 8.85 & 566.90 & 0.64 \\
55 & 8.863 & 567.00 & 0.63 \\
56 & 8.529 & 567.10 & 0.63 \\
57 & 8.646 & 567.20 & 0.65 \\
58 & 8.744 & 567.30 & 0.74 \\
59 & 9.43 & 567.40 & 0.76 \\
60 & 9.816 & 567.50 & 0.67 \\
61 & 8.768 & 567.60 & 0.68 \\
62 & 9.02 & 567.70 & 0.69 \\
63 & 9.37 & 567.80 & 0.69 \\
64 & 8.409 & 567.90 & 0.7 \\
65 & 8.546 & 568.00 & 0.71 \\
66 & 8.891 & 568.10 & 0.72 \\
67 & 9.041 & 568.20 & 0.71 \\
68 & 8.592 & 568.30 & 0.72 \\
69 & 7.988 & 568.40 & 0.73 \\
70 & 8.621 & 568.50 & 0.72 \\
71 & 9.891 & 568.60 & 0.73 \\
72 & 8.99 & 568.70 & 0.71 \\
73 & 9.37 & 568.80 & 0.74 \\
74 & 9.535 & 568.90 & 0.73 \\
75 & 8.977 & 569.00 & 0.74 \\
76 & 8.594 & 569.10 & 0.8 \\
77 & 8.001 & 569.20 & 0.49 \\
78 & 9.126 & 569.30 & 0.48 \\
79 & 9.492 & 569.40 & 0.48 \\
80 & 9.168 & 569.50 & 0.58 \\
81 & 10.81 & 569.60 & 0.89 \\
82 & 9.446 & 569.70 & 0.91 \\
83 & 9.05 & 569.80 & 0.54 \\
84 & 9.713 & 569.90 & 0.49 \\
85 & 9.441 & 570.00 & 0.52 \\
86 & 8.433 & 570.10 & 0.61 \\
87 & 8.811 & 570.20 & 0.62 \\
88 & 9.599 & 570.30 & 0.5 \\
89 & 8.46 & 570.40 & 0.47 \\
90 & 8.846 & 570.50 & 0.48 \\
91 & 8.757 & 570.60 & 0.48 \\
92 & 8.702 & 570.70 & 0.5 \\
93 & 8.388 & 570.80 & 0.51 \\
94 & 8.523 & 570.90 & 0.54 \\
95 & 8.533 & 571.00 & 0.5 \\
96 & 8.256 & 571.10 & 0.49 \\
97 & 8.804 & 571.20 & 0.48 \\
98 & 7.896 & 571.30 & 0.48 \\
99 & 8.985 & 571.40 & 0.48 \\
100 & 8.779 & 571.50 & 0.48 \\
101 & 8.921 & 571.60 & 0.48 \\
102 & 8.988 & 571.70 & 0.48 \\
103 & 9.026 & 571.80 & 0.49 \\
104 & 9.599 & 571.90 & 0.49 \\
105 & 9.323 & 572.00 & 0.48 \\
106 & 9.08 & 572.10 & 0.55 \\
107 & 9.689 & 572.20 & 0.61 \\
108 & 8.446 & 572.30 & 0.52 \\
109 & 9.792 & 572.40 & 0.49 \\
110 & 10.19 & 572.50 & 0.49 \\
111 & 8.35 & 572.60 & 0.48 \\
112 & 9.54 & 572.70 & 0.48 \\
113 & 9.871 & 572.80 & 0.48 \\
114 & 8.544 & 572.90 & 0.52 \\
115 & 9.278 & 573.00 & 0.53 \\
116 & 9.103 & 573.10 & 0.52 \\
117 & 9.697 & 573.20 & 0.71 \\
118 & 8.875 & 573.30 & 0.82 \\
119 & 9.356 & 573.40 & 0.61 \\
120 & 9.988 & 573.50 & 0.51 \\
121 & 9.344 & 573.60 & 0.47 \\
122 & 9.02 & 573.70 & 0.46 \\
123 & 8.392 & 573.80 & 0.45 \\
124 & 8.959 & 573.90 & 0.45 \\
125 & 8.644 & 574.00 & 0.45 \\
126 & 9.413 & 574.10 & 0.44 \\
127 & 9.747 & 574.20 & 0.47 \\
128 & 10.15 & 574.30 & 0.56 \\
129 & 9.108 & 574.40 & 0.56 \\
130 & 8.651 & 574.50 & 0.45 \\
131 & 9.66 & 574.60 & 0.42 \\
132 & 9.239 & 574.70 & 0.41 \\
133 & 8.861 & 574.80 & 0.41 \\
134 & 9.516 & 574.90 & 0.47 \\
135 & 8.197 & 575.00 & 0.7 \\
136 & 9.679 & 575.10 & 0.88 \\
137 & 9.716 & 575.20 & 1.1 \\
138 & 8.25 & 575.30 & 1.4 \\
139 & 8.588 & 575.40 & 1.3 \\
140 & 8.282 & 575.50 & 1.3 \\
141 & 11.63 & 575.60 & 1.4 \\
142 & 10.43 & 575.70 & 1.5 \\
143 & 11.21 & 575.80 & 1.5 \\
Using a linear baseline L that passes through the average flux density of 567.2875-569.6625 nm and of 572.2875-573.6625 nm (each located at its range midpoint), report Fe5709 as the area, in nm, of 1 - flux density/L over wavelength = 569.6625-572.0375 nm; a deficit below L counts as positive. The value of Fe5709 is 0.083 nm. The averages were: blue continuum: 9.06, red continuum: 9.33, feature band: 8.88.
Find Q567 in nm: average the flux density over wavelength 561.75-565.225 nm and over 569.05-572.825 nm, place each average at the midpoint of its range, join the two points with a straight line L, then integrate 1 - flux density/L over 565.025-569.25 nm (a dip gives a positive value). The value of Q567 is 0.030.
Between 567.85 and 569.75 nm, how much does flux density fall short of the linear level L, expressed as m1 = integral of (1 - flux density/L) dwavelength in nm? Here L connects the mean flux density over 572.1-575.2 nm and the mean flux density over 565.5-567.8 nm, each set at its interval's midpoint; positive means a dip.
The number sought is 0.00 nm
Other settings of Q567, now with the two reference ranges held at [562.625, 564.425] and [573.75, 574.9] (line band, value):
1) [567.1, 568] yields 0.01 nm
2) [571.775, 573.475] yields -0.03 nm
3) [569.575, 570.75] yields -0.01 nm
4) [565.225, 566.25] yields 0.02 nm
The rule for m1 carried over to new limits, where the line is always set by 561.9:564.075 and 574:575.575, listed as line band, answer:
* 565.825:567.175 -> 0.02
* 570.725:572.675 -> 0.03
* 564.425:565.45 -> -0.01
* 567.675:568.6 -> 0.02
